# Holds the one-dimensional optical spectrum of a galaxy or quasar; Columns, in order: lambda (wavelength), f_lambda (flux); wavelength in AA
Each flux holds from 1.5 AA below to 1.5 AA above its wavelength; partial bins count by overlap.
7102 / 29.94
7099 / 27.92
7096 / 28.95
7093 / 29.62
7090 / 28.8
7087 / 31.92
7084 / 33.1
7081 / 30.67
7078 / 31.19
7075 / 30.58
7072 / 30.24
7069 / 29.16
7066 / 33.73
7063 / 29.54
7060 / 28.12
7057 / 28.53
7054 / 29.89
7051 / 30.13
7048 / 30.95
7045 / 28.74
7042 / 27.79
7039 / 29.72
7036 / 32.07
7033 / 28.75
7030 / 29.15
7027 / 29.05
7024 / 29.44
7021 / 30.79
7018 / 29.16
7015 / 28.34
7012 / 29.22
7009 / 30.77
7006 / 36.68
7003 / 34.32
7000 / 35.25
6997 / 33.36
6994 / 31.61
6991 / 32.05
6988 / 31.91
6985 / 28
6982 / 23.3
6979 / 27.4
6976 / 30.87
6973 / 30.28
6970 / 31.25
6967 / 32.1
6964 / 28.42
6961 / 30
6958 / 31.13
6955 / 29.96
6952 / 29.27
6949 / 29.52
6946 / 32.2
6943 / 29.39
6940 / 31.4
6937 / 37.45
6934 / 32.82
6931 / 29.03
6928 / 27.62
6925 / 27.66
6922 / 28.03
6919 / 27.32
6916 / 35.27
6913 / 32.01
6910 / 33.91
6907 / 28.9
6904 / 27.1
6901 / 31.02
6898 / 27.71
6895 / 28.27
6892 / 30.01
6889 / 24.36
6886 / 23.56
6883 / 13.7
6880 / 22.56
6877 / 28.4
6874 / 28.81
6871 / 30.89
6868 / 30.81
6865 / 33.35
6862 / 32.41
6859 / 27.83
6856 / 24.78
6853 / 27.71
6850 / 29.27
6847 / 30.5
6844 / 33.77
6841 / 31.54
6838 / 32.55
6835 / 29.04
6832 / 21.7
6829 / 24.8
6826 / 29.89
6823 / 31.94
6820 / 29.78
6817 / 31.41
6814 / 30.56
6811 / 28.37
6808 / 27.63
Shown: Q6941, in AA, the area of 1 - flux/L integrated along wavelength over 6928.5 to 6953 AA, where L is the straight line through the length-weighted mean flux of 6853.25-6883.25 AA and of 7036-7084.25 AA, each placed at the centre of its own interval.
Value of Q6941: -2.1 AA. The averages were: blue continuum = 27.9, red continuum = 30.1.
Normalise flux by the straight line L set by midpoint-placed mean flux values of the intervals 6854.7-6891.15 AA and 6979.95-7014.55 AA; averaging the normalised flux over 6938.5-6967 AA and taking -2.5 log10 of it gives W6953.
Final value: -0.02 mag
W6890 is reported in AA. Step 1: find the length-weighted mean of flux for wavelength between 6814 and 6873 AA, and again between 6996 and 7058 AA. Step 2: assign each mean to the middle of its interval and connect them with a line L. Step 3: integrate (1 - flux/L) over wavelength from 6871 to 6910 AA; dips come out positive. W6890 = 4.2 AA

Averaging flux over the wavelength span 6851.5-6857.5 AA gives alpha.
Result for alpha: 26.2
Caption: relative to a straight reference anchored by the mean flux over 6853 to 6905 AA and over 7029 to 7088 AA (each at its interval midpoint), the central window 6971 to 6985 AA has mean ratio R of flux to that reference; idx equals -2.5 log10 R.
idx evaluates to 0.03 mag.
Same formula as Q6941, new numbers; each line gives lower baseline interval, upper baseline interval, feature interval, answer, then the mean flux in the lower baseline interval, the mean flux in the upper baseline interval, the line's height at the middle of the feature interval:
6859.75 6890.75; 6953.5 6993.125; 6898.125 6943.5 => -3.7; 26.9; 29.8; 28.3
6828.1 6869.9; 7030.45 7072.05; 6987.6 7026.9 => -2.6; 29.4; 29.8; 29.7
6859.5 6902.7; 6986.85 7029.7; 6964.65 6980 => 0.0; 27.6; 31.5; 30.4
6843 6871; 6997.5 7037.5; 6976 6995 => 1.1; 30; 31.1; 30.9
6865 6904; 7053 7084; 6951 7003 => -3.3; 26.9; 30.3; 28.6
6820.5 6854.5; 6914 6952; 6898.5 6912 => 0.1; 29.4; 30.6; 30.2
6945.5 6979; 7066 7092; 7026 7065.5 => 1.5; 30.3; 30.9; 30.7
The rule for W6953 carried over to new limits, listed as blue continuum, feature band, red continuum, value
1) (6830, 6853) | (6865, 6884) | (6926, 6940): 0.13 mag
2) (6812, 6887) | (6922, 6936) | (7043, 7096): -0.01 mag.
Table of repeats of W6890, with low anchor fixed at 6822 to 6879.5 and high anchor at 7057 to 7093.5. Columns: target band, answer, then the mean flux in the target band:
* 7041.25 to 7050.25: 0.3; 29.4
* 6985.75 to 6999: -0.9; 32.1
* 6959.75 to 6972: -0.2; 30.4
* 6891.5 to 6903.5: 0.2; 29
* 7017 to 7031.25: 0.3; 29.5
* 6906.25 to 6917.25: -1.1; 32.7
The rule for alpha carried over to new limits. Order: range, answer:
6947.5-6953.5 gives 29.4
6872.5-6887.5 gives 23.4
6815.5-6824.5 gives 31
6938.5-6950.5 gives 30.6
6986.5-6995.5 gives 31.9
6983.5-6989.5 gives 30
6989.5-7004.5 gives 33.3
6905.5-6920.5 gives 31.5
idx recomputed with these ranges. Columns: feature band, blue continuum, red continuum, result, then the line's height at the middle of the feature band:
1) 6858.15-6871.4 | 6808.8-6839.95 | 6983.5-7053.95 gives -0.07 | 29.4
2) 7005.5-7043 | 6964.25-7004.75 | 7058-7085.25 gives 0.03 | 30.8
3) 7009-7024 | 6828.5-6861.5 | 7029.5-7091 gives 0.01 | 29.9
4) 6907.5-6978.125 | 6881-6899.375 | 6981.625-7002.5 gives -0.10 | 28.1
